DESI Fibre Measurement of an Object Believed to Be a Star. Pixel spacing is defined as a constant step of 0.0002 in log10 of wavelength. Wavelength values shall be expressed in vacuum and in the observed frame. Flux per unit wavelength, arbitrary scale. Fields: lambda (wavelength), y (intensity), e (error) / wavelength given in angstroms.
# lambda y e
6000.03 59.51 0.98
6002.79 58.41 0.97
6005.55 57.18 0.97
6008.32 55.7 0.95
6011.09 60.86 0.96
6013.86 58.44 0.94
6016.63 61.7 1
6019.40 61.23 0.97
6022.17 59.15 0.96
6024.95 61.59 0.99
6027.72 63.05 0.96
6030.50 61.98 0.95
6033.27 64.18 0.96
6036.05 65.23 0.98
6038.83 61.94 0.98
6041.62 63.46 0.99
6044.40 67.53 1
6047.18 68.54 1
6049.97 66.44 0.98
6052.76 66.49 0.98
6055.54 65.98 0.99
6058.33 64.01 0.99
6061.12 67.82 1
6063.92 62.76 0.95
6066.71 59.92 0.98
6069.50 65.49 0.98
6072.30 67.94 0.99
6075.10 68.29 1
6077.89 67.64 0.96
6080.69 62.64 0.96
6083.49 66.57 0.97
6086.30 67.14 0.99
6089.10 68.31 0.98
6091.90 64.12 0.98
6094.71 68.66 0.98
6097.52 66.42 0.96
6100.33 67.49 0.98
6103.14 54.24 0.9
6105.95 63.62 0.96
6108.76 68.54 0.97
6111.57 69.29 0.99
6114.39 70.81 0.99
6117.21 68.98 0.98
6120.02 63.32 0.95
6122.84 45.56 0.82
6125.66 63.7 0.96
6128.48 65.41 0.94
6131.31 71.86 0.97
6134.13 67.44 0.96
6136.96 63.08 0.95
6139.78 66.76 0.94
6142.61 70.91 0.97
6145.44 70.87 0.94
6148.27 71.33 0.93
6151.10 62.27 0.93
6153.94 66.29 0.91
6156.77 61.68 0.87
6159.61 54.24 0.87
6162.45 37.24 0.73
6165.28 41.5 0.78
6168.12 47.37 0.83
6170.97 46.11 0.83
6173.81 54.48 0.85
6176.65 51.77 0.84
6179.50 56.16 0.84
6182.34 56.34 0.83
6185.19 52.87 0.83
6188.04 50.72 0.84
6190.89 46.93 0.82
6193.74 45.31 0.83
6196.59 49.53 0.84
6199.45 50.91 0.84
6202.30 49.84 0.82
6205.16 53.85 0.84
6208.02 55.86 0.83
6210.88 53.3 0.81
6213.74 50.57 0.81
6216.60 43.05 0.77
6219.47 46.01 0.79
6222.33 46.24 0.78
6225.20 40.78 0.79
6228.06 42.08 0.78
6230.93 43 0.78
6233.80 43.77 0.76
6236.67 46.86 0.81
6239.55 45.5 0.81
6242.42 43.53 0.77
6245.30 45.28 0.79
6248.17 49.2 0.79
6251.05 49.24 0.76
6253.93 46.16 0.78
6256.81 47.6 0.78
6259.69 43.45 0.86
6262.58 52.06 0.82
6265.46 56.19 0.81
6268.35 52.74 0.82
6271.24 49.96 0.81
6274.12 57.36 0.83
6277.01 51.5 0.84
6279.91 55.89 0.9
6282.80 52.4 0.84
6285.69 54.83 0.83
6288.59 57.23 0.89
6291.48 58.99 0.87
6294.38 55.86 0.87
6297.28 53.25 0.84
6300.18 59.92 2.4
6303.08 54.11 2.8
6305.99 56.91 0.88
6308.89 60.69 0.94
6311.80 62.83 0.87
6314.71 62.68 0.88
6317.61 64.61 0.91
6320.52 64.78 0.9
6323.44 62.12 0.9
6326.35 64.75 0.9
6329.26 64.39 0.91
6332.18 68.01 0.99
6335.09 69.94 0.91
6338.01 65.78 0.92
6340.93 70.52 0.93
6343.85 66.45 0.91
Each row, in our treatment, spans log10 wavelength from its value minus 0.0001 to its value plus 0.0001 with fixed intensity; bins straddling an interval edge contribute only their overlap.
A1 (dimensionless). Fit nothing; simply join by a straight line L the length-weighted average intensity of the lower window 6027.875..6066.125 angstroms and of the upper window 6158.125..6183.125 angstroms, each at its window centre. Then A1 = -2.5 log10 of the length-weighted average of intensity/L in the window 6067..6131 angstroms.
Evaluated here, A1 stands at -0.12 mag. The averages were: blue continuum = 64.9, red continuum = 49.3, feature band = 65.2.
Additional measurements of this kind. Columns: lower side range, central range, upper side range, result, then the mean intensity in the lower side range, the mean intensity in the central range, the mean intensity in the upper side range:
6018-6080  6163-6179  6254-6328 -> 0.25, 64.6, 48.1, 56.4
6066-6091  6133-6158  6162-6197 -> -0.21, 66.1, 66.8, 49.3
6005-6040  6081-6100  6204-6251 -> -0.18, 61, 66.6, 46.8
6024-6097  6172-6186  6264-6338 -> 0.15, 65.3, 54.2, 59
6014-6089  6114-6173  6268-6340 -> 0.04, 64.5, 60.5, 59.5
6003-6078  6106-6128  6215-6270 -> -0.13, 63.4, 64.3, 46.5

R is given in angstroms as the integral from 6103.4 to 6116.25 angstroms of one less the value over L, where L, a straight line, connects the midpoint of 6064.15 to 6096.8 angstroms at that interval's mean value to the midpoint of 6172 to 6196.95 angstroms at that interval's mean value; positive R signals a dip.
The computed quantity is -1.04 angstroms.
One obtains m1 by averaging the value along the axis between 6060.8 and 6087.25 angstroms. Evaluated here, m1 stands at 65.5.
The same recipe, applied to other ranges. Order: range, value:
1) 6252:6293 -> 52.6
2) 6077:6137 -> 65.2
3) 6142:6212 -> 54.1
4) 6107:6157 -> 66.1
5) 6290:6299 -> 56.2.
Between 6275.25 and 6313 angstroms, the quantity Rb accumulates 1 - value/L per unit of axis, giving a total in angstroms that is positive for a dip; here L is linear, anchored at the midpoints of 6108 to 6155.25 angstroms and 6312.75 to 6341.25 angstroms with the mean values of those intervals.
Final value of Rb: 5.28 angstroms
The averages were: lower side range 66.2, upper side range 65.5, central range 56.5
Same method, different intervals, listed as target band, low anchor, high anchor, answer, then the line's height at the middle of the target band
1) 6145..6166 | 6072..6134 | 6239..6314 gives 1.24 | 61.7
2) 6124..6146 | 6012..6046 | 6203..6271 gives -4.88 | 55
